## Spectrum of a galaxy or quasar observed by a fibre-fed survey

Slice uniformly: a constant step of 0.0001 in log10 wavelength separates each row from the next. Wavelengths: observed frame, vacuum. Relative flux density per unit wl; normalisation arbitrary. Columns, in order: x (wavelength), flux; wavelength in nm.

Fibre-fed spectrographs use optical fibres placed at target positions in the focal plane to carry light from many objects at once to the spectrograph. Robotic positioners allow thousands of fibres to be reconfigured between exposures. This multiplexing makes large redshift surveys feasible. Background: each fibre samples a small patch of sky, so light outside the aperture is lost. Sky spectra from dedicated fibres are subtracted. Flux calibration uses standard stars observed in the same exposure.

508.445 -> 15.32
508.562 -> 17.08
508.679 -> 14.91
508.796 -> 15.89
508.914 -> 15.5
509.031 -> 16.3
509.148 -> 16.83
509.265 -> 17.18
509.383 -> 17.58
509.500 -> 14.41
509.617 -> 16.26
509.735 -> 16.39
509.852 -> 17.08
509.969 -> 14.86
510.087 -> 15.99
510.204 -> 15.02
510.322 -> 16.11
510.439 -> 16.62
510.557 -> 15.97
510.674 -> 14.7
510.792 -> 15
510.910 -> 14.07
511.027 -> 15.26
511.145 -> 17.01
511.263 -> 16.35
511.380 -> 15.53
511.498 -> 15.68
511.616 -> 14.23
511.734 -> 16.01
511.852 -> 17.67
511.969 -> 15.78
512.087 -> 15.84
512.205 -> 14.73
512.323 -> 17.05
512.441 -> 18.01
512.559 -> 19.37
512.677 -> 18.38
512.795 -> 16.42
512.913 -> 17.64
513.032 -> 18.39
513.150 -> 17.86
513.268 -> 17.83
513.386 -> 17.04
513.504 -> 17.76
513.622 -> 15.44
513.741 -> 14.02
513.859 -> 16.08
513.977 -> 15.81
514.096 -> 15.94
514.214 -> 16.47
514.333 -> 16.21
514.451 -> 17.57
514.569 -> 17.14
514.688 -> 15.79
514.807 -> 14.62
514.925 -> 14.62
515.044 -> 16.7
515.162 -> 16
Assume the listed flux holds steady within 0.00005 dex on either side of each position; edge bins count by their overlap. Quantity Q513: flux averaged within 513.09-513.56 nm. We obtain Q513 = 17.7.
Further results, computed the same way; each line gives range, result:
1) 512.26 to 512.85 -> 17.8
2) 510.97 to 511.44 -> 16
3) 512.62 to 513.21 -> 17.7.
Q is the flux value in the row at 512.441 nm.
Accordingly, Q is 18.01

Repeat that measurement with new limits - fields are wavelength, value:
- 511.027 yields 15.26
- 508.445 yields 15.32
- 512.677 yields 18.38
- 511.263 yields 16.35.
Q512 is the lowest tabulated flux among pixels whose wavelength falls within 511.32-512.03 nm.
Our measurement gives 14.23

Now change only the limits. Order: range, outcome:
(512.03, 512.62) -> 14.73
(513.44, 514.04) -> 14.02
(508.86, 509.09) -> 15.5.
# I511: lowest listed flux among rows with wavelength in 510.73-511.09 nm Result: 14.07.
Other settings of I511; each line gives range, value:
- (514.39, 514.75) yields 15.79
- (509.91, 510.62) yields 14.86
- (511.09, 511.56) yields 15.53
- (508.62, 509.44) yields 14.91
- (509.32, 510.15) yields 14.41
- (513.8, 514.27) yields 15.81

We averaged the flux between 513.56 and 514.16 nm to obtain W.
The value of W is 15.5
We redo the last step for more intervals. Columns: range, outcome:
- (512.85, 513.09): 17.9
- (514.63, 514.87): 15.2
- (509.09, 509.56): 16.5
